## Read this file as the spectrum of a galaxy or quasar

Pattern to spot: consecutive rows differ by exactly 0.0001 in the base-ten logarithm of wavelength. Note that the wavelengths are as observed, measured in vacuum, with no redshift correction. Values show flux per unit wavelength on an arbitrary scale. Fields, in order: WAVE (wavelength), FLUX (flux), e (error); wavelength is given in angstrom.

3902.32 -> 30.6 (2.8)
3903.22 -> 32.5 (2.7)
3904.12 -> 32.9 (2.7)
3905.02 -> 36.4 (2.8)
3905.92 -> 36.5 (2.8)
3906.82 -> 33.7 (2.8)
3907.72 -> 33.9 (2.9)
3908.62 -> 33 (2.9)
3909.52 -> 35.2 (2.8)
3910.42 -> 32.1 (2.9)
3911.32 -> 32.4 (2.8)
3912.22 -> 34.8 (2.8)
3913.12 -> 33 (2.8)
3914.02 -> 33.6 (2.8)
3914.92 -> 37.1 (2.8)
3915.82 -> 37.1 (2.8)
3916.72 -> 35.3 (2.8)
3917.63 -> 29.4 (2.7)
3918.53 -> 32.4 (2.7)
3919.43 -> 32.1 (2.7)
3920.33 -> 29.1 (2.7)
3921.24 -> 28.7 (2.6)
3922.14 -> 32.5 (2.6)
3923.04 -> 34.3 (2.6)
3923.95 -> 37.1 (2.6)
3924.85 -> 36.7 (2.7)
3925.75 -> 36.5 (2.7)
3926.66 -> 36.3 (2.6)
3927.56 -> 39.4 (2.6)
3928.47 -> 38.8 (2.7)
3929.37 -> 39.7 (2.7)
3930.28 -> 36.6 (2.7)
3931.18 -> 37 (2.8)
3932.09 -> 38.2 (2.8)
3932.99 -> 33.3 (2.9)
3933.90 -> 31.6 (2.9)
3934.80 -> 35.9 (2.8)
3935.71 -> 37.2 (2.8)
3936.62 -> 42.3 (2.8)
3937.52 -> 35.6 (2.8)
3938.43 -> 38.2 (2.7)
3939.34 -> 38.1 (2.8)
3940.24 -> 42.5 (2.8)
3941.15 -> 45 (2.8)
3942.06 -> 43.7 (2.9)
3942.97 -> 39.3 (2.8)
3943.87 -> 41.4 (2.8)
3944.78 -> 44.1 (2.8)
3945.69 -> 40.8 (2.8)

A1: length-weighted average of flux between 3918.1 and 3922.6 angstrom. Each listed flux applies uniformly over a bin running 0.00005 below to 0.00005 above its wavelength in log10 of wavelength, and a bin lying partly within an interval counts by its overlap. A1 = 31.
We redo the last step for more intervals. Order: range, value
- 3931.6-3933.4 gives 35.8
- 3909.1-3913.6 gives 33.5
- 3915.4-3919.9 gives 33.2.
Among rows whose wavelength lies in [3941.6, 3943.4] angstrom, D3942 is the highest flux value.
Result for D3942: 43.7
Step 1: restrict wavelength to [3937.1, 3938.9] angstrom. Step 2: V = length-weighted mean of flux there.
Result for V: 36.8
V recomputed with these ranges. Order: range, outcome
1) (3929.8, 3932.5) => 37.2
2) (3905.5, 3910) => 34.4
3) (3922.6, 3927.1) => 36.1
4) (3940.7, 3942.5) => 44.3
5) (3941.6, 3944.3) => 41.5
